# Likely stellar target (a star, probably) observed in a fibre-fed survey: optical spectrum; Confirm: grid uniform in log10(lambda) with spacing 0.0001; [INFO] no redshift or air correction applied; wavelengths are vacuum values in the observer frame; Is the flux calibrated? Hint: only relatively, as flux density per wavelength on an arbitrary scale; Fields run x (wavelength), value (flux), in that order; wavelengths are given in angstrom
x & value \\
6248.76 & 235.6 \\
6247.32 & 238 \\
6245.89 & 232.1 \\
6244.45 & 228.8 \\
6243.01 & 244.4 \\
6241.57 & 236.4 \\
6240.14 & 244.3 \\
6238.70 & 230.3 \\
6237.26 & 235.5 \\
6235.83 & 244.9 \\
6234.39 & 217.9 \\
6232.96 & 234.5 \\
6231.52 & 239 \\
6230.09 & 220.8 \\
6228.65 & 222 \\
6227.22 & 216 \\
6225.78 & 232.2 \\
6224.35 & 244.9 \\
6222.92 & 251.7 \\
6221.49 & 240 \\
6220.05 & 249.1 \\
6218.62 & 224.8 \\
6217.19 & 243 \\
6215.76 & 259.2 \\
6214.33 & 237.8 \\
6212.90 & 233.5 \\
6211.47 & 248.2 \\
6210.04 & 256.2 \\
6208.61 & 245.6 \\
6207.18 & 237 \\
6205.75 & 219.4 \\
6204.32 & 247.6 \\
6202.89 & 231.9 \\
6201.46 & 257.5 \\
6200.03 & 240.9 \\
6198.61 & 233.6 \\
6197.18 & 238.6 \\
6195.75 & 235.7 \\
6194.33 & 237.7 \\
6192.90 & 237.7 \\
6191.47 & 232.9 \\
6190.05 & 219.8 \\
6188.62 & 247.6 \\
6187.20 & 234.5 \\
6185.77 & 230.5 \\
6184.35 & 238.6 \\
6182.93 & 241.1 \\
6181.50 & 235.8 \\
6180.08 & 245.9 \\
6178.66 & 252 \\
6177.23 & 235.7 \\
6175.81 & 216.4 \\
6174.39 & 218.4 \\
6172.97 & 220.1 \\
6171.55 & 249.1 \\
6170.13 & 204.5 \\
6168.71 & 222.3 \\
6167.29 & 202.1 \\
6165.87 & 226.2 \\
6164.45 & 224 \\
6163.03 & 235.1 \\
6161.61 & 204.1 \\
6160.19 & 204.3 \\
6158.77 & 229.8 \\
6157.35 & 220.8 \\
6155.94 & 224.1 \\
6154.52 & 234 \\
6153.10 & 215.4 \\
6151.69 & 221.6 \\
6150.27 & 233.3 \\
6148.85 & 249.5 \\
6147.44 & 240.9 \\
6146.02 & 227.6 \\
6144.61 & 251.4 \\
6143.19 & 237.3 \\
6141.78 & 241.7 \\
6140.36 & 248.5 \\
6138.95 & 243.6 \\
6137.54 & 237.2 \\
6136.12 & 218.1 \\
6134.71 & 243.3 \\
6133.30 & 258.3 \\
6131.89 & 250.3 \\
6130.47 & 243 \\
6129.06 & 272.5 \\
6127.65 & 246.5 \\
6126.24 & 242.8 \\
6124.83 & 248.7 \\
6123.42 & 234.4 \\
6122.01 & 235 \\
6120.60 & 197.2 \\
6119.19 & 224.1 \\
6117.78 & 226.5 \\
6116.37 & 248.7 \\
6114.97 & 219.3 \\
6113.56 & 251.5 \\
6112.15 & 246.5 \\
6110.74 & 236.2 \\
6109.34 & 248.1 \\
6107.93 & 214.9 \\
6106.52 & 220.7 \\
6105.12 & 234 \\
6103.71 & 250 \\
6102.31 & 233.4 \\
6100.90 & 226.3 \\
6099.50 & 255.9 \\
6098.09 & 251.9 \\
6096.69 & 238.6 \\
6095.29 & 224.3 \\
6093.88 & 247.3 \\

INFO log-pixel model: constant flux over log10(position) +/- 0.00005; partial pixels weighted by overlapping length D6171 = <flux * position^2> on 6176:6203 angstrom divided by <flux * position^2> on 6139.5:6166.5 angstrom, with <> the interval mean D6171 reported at 1.0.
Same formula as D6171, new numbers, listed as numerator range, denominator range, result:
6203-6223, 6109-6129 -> 1.05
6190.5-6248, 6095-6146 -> 1.03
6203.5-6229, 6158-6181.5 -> 1.08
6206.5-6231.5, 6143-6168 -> 1.08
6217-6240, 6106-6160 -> 1.02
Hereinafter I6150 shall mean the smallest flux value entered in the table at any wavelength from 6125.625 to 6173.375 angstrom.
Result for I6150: 202.1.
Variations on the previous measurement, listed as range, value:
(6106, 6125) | 197.2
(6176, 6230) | 216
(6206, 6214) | 233.5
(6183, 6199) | 219.8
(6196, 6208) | 219.4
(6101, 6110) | 214.9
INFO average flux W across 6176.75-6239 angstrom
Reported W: 238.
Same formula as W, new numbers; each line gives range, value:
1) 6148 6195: 229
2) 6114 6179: 232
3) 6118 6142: 240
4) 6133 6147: 240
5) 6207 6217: 246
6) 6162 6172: 222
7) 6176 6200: 237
